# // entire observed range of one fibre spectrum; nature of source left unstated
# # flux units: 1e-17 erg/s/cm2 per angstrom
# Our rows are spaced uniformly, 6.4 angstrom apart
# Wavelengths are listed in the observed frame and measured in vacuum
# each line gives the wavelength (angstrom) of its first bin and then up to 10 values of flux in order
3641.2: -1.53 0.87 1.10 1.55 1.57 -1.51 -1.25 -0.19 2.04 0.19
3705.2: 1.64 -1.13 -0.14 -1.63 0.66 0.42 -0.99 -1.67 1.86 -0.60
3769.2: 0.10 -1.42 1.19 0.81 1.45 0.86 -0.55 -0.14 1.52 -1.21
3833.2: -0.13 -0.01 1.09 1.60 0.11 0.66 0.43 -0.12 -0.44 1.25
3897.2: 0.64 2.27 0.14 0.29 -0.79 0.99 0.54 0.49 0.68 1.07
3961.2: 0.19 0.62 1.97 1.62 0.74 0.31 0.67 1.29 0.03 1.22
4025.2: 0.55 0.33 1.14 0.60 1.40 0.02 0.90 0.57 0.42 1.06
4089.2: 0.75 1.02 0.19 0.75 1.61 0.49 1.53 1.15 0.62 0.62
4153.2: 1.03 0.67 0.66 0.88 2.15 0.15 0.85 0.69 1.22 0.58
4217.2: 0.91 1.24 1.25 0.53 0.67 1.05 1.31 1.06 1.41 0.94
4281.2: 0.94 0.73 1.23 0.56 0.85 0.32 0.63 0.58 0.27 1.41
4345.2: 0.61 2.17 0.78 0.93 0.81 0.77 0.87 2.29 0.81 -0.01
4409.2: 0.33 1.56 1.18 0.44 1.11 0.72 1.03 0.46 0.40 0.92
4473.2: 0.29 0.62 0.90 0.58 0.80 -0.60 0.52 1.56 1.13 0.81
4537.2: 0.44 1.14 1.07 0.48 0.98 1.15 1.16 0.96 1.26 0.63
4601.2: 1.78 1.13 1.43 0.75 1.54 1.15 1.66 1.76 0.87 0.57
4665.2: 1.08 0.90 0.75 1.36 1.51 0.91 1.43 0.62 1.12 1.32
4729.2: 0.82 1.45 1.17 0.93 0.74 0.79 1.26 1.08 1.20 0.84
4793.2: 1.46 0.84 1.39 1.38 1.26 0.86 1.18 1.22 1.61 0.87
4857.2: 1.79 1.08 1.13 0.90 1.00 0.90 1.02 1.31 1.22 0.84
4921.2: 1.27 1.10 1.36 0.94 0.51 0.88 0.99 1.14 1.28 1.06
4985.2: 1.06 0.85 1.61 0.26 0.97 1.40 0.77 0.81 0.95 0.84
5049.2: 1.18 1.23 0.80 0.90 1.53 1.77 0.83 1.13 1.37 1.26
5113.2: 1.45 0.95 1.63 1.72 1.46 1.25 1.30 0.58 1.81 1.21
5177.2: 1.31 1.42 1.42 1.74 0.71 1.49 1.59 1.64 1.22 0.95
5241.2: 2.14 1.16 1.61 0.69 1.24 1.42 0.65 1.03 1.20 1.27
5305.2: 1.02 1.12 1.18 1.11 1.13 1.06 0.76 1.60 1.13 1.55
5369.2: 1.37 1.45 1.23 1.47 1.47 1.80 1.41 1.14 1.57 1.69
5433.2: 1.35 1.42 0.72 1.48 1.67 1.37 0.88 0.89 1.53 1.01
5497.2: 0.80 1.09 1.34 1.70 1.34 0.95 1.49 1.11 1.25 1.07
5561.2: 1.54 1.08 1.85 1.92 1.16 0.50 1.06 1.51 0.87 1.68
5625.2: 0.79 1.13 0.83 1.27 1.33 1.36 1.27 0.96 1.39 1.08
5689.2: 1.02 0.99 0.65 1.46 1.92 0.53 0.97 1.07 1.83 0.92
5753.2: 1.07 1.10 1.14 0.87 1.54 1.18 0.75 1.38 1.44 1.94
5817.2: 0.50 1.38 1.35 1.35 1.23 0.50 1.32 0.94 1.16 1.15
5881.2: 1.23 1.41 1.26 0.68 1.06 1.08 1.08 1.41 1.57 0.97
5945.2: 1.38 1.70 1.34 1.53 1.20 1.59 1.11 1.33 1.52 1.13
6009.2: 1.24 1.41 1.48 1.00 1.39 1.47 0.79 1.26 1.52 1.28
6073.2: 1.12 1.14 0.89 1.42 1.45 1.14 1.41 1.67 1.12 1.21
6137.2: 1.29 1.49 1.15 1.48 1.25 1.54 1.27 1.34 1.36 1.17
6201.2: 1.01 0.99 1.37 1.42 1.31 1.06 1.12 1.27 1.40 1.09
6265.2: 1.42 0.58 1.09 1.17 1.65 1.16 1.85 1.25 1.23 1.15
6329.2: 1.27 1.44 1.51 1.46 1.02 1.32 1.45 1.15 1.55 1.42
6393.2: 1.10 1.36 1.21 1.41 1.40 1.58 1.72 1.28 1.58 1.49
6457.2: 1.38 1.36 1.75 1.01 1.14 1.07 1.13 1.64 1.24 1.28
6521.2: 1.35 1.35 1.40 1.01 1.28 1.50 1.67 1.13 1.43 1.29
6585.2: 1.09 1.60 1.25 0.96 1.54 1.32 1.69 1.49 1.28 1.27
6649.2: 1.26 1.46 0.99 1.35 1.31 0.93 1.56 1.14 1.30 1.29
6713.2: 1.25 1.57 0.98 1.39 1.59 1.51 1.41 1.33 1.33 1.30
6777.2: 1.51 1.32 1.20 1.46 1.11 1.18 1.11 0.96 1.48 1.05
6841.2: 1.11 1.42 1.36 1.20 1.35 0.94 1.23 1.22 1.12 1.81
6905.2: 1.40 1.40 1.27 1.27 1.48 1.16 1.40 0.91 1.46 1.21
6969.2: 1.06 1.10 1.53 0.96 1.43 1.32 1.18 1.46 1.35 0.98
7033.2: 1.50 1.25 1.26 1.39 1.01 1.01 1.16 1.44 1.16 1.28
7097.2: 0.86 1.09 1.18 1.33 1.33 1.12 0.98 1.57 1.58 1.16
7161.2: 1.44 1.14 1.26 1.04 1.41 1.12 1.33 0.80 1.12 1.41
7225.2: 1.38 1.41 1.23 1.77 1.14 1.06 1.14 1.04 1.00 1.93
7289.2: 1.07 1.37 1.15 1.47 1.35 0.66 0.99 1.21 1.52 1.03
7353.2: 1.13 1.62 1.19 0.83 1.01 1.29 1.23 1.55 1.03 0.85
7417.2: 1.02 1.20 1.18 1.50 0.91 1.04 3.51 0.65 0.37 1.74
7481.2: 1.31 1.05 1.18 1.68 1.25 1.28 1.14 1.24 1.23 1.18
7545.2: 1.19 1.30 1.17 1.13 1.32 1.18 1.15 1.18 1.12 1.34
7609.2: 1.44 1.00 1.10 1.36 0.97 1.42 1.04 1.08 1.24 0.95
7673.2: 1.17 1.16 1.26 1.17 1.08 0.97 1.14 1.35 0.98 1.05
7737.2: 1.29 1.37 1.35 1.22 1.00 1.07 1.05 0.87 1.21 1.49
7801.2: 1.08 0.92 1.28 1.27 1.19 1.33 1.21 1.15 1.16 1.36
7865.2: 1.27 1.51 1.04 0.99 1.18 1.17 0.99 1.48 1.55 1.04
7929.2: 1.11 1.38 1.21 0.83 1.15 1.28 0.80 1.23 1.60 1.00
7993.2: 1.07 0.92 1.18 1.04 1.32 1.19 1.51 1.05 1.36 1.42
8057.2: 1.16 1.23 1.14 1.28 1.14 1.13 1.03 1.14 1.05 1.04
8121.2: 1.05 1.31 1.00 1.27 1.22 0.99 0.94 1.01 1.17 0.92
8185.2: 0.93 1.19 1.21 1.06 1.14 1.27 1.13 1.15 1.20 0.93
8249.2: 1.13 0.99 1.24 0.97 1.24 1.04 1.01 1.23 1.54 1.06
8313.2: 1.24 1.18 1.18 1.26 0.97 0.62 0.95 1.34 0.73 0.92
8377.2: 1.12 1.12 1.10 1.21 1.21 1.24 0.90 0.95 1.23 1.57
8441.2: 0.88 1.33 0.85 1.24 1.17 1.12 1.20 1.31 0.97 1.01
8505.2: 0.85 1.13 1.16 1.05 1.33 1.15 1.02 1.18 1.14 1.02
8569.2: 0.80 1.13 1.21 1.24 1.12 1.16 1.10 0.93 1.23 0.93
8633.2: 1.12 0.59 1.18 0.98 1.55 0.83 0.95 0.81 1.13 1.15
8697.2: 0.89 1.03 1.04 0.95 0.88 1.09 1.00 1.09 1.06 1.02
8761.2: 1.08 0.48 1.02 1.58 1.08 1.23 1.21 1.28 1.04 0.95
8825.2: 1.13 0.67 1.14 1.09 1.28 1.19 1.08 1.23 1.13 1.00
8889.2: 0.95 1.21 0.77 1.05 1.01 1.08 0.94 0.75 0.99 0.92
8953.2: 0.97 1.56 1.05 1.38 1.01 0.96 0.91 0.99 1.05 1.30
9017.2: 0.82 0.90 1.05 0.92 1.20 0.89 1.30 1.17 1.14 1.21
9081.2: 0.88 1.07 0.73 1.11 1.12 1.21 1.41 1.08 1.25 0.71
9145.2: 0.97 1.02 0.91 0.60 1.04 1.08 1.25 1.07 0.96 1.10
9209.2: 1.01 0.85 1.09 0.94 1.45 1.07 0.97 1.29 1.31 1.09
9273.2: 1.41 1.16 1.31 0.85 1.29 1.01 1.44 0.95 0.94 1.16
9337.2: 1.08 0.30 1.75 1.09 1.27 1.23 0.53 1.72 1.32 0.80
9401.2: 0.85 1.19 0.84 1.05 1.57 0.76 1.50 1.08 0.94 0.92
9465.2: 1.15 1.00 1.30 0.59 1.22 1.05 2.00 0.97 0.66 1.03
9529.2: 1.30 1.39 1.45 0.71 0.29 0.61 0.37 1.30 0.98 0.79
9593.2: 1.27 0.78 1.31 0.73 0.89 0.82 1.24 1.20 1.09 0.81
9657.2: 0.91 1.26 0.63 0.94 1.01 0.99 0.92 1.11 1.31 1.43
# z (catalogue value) 0.14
